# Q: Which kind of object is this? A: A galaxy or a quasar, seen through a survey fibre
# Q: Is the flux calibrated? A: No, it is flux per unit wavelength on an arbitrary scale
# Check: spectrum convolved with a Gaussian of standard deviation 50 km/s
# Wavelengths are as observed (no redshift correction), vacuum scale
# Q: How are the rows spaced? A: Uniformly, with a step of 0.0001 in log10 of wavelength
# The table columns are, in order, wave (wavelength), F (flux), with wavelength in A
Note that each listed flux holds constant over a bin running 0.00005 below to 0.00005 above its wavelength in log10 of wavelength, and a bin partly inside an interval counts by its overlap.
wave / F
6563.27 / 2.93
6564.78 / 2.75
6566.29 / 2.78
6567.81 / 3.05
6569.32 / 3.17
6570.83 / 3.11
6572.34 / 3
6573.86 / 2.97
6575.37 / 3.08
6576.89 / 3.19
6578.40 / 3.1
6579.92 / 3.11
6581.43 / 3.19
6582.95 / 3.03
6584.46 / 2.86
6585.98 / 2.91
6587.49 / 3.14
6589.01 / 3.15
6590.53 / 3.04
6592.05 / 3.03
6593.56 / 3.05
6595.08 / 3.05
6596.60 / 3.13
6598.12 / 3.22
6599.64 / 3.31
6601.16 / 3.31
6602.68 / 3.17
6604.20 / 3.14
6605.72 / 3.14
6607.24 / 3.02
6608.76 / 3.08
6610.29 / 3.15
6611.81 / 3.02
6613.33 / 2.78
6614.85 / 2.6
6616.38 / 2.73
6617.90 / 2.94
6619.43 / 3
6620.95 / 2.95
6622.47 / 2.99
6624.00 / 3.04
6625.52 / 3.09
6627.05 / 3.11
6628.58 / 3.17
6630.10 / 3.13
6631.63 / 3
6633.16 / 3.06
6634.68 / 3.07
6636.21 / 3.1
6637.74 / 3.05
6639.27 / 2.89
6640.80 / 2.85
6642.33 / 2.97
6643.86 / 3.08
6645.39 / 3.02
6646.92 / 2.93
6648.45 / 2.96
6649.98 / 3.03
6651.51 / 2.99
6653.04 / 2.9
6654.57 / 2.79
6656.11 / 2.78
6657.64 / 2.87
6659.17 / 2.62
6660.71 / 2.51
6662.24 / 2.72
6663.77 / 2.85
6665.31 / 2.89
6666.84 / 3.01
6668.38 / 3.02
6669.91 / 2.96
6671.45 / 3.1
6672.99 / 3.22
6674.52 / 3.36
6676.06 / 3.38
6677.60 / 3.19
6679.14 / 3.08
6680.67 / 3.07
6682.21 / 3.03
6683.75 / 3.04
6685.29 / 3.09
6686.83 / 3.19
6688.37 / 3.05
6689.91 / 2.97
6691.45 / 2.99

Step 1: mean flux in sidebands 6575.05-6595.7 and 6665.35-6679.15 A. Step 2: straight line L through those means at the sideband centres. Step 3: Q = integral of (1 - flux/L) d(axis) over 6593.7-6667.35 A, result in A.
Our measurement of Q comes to 2.8 A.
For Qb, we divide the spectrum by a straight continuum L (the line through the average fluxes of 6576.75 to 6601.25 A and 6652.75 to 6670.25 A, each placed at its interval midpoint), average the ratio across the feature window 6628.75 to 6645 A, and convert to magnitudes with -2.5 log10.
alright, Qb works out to -0.04 mag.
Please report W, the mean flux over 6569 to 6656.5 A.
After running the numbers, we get 3.03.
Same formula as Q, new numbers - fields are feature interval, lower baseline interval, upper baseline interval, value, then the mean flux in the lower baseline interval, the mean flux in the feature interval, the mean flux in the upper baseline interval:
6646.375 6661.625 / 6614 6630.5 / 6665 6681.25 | 1.2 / 2.97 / 2.84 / 3.12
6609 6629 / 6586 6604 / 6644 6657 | 0.5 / 3.14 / 2.97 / 2.93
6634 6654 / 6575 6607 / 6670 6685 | 1.0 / 3.11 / 2.99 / 3.15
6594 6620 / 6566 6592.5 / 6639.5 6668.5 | -0.5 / 3.05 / 3.05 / 2.88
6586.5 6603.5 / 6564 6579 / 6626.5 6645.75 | -0.7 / 3.02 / 3.14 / 3.04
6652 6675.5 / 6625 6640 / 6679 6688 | 1.3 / 3.07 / 2.91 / 3.08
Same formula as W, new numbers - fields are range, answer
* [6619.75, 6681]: 2.99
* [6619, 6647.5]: 3.03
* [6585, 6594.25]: 3.05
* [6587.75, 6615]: 3.09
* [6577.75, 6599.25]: 3.08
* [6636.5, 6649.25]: 2.97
